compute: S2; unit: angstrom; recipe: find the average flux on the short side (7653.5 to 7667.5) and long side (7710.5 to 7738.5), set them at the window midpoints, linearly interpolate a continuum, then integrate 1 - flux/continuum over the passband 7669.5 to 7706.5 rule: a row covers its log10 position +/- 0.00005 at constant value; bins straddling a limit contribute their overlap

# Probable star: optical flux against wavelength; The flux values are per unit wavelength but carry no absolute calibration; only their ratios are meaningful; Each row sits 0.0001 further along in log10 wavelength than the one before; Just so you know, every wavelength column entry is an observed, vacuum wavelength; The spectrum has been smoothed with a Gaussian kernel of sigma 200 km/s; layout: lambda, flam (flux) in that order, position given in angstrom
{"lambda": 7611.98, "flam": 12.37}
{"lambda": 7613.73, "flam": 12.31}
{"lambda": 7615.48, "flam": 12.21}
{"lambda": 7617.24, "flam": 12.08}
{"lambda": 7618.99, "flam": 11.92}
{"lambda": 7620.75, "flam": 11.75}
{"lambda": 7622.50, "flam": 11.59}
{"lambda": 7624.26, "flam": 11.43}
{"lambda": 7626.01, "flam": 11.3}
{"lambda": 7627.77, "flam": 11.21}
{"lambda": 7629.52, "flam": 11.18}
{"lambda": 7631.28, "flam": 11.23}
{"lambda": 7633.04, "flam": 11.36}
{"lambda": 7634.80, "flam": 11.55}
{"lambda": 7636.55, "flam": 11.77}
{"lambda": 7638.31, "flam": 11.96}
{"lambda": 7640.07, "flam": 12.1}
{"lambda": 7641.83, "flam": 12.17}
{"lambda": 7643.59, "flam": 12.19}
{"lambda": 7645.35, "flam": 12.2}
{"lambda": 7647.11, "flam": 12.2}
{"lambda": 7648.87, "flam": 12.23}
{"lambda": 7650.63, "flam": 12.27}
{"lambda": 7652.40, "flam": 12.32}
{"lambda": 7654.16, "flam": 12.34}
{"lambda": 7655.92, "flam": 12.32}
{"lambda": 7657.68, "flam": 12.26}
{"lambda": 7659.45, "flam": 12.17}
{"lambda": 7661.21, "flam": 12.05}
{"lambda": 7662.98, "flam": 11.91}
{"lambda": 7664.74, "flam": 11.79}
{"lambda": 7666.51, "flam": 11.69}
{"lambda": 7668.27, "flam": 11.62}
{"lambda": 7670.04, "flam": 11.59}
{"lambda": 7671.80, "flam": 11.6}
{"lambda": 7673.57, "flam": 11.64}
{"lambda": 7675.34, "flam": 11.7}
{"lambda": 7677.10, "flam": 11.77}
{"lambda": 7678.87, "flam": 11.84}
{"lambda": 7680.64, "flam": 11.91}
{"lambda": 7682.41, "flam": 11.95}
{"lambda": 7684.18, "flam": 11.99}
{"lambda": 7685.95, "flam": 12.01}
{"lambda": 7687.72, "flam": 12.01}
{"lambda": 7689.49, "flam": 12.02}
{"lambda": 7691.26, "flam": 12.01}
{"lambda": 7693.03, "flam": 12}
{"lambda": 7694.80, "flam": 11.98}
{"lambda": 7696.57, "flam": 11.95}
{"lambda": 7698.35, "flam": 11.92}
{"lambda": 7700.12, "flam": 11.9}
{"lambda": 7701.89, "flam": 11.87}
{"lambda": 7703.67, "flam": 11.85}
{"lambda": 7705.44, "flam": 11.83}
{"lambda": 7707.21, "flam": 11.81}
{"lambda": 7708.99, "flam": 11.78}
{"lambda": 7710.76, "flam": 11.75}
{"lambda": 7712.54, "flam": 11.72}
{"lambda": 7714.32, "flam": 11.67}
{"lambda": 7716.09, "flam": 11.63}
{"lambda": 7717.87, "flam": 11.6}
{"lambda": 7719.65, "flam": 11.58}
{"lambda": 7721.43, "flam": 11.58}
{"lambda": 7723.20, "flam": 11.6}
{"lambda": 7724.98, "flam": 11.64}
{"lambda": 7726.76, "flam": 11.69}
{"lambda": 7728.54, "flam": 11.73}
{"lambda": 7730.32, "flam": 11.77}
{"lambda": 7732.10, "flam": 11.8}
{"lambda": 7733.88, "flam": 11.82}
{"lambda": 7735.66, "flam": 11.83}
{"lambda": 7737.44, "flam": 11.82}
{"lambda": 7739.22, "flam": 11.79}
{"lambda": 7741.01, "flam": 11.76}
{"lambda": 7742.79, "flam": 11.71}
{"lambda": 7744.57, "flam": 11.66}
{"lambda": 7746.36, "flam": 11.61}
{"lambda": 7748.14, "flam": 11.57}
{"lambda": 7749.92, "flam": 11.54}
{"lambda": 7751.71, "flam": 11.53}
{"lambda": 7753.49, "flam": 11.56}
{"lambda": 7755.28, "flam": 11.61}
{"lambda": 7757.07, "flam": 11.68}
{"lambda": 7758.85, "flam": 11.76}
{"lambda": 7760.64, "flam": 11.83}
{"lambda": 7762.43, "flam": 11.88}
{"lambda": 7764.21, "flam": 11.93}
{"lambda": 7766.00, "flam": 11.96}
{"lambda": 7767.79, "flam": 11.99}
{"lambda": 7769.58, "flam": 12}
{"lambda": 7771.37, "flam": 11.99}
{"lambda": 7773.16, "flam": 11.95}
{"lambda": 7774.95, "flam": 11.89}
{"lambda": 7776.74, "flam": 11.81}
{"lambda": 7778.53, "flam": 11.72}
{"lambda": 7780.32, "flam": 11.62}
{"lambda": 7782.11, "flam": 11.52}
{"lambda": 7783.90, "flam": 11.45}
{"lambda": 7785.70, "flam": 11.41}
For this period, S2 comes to 0.1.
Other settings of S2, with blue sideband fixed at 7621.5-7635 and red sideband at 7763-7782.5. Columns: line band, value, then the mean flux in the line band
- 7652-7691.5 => -1.5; 11.9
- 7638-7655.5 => -1.2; 12.2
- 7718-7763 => 0.2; 11.7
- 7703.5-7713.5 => -0.1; 11.8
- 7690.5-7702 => -0.4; 12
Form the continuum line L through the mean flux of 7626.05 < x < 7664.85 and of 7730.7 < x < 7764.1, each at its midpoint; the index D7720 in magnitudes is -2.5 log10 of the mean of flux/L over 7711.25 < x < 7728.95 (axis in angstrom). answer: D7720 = 0.01 mag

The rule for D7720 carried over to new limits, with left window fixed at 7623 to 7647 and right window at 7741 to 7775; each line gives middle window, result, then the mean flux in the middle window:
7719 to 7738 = 0.00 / 11.7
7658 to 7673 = -0.01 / 11.8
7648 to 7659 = -0.05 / 12.3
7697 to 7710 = -0.01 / 11.9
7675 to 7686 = -0.02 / 11.9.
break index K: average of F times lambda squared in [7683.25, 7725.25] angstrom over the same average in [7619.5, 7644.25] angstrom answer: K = 1.04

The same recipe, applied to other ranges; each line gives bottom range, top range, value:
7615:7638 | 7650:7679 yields 1.04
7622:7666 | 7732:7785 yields 1.02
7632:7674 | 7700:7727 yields 0.99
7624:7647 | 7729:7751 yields 1.03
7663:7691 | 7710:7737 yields 1.00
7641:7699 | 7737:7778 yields 1.00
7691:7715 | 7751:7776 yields 1.01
